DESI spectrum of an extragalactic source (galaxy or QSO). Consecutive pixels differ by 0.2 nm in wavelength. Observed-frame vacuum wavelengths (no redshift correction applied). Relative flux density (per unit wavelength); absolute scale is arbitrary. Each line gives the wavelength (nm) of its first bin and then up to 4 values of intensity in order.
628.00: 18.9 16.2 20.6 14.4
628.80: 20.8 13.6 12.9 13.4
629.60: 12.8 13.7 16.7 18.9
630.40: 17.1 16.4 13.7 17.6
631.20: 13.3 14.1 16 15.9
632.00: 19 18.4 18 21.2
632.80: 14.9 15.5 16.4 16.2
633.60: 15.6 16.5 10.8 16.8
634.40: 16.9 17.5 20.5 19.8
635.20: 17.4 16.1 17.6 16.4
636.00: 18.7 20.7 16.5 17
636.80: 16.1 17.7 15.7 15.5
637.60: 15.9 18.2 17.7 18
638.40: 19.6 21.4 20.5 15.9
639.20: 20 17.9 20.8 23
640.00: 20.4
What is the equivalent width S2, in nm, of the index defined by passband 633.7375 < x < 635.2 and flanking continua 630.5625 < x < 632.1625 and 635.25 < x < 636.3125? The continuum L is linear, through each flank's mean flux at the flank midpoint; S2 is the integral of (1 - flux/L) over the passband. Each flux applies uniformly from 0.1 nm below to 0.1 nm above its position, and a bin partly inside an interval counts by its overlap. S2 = 0.02 nm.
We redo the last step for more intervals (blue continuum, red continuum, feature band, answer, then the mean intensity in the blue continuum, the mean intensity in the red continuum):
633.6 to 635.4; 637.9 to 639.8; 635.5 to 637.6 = 0.10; 16.9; 19.3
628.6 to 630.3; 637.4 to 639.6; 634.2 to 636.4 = -0.09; 15.3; 18.5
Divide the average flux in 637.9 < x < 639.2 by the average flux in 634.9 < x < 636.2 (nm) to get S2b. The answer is 1.1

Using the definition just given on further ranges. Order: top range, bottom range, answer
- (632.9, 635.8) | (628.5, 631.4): 1.09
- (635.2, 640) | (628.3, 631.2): 1.15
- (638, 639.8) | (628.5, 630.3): 1.27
